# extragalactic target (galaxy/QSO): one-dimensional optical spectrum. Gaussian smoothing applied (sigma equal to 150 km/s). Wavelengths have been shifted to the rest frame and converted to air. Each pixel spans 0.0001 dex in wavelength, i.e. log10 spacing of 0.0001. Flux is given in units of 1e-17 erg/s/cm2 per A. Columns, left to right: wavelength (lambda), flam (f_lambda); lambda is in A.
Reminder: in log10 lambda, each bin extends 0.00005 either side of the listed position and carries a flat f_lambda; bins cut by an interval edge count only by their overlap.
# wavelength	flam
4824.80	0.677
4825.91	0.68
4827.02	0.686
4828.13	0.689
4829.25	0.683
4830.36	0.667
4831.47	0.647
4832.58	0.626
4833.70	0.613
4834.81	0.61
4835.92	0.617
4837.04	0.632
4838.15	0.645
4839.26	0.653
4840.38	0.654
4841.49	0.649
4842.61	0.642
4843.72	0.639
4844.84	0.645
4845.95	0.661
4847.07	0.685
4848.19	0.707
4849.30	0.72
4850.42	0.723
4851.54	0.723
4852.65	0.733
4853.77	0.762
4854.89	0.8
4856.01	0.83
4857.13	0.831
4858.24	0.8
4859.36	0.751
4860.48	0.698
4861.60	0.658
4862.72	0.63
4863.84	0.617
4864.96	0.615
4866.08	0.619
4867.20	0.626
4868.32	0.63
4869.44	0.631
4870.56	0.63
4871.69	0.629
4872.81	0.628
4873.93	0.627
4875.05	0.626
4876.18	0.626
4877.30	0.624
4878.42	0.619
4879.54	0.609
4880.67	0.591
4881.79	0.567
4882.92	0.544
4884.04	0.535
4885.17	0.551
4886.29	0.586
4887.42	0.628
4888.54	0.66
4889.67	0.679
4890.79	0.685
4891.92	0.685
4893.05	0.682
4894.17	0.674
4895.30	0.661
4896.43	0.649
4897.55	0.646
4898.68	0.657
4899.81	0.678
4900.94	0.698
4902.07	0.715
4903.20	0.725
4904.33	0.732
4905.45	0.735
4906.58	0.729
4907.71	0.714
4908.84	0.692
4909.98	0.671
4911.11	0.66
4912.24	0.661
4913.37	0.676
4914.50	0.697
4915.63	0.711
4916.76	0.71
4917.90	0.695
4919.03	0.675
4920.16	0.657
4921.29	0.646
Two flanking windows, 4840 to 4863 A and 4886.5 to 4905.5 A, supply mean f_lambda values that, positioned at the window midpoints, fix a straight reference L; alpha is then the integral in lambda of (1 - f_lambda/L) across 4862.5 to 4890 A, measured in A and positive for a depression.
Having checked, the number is 3.2 A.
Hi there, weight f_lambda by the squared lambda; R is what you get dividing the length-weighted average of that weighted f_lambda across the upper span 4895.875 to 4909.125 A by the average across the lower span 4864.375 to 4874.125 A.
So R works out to 1.13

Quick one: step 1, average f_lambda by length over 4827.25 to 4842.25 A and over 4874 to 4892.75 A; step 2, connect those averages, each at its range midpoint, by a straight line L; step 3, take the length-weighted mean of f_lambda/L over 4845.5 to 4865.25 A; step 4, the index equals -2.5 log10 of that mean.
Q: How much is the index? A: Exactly -0.14 mag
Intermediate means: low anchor 0.646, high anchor 0.615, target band 0.721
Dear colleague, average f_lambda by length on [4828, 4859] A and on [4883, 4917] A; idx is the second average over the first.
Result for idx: 0.97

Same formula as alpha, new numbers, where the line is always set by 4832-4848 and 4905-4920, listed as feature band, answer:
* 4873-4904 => 1.7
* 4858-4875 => 0.3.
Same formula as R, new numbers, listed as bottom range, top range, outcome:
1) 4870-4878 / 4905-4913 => 1.12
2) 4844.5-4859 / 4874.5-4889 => 0.81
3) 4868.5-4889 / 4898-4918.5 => 1.16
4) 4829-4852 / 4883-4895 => 0.98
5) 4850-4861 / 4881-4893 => 0.81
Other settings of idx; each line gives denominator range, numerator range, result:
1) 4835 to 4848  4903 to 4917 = 1.08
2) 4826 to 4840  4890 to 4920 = 1.06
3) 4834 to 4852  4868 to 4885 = 0.92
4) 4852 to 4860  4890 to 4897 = 0.86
